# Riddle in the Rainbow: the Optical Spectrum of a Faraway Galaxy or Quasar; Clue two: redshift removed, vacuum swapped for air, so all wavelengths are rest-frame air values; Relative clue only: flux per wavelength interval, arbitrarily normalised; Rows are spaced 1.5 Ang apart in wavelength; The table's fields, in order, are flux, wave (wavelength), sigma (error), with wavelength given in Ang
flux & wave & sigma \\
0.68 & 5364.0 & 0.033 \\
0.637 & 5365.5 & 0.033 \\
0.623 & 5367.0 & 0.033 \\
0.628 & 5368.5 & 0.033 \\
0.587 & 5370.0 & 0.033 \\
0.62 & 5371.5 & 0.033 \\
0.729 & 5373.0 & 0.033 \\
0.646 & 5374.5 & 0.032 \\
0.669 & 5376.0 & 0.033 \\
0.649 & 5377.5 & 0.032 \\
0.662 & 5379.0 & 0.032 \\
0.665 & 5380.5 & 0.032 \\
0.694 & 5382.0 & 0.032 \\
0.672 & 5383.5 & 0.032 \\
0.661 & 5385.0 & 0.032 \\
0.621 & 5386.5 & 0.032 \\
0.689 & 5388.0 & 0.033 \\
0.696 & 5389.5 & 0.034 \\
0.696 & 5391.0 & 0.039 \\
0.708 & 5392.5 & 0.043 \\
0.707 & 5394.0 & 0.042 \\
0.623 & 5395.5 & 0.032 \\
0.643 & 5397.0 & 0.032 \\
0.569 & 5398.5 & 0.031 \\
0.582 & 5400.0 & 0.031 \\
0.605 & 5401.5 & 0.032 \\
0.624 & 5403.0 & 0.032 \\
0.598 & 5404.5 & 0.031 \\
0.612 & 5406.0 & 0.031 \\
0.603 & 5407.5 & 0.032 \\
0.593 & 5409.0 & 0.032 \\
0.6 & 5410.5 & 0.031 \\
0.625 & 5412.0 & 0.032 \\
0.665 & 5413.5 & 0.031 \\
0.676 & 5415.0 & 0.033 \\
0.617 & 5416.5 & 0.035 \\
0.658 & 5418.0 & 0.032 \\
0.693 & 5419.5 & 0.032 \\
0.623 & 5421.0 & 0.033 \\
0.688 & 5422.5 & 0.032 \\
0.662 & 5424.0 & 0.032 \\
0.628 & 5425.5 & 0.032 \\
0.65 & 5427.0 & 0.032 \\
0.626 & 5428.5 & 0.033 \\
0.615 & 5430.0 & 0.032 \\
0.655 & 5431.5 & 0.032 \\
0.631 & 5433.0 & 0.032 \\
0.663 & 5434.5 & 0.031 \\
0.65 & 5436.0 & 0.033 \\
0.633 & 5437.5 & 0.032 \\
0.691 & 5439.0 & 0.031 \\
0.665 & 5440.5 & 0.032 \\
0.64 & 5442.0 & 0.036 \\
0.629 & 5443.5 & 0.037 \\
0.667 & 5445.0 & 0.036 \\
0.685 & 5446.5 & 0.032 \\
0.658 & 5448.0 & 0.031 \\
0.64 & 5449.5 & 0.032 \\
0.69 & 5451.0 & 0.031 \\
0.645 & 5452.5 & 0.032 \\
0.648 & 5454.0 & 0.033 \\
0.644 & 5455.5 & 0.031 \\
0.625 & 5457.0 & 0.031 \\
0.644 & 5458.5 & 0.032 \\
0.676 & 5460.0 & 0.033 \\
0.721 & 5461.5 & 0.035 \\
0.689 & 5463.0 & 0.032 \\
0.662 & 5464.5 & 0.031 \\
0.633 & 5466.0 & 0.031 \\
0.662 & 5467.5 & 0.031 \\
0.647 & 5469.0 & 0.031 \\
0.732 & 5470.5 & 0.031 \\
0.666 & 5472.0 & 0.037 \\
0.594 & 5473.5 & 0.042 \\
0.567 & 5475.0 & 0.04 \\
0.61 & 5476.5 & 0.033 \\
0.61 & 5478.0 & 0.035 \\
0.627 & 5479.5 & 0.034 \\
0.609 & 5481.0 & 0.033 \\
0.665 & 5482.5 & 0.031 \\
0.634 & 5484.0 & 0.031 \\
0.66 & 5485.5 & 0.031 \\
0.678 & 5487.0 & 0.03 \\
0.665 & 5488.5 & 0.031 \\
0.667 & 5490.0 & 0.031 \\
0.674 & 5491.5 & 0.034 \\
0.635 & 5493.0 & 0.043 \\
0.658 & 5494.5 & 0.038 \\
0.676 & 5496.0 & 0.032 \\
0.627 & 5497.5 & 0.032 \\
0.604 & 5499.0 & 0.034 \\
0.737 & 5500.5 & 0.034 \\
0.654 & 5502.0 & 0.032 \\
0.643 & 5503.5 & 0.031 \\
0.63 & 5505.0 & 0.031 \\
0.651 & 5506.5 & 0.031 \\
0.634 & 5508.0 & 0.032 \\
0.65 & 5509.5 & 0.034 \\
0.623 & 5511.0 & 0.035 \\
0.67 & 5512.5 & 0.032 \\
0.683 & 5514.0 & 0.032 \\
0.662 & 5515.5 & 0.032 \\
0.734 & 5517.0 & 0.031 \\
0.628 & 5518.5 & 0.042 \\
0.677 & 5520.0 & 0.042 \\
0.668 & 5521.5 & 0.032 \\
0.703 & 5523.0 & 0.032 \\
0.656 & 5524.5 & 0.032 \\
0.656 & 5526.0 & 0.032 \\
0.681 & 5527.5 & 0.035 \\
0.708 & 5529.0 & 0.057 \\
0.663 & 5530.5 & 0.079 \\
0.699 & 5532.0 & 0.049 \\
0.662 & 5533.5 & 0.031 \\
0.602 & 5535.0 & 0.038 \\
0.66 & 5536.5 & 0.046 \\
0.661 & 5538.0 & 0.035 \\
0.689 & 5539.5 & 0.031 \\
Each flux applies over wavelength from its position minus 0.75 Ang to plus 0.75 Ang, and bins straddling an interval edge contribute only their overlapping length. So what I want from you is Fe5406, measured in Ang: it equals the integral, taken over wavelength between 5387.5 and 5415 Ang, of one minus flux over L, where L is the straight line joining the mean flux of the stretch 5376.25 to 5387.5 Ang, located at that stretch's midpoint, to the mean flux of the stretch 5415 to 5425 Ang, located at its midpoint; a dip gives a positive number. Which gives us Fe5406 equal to 1.0 Ang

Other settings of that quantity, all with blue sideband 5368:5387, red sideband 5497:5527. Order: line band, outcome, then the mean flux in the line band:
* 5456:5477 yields 0.2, 0.652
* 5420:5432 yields 0.2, 0.644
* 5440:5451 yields 0.0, 0.657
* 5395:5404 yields 0.7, 0.607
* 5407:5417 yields 0.5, 0.626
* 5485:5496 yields -0.1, 0.663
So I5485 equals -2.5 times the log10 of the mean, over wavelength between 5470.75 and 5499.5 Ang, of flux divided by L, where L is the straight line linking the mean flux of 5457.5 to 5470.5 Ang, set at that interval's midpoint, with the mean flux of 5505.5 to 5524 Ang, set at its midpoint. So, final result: 0.05 mag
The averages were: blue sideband 0.67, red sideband 0.665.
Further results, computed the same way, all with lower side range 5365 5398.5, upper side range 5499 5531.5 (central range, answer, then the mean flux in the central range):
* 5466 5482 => 0.05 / 0.633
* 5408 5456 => 0.02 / 0.648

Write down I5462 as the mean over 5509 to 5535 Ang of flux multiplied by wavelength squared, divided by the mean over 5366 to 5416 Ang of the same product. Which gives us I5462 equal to 1.09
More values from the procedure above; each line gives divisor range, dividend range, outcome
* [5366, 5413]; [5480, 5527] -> 1.07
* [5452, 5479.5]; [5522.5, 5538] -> 1.06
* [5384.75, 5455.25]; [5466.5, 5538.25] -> 1.05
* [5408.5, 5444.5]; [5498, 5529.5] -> 1.06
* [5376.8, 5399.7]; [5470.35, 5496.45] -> 1.01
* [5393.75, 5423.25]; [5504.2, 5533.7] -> 1.10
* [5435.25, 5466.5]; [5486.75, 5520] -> 1.02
